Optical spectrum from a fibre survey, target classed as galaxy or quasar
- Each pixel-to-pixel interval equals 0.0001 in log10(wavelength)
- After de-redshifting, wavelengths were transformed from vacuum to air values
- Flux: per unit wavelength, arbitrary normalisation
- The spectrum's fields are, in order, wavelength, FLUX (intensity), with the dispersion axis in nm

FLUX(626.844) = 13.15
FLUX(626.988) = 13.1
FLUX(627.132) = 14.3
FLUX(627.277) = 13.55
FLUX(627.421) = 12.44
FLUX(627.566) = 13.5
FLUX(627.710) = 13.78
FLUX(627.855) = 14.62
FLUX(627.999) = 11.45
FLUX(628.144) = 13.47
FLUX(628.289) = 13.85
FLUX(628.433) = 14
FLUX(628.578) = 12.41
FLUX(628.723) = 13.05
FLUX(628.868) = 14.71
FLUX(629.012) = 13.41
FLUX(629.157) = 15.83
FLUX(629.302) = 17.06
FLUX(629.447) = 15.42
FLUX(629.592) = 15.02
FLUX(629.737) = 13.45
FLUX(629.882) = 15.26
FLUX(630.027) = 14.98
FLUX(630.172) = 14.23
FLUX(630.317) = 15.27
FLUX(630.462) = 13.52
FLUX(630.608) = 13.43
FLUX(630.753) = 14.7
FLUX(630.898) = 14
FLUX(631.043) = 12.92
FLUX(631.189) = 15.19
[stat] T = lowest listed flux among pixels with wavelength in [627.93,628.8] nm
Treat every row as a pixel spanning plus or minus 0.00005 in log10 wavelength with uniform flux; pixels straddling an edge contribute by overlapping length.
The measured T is 11.45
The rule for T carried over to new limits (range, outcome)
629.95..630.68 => 13.43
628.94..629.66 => 13.41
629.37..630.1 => 13.45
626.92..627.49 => 12.44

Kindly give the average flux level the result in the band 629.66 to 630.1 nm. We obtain 14.6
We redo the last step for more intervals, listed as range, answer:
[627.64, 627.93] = 14.2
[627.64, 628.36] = 13.4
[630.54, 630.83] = 14.1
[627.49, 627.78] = 13.6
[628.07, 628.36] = 13.6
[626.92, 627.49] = 13.4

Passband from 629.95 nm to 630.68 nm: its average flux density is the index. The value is 14.3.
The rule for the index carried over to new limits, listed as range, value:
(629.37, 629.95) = 14.8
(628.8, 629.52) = 15.3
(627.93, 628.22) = 12.5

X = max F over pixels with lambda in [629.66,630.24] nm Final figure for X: 15.26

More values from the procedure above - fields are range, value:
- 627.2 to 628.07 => 14.62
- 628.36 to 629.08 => 14.71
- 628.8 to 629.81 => 17.06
